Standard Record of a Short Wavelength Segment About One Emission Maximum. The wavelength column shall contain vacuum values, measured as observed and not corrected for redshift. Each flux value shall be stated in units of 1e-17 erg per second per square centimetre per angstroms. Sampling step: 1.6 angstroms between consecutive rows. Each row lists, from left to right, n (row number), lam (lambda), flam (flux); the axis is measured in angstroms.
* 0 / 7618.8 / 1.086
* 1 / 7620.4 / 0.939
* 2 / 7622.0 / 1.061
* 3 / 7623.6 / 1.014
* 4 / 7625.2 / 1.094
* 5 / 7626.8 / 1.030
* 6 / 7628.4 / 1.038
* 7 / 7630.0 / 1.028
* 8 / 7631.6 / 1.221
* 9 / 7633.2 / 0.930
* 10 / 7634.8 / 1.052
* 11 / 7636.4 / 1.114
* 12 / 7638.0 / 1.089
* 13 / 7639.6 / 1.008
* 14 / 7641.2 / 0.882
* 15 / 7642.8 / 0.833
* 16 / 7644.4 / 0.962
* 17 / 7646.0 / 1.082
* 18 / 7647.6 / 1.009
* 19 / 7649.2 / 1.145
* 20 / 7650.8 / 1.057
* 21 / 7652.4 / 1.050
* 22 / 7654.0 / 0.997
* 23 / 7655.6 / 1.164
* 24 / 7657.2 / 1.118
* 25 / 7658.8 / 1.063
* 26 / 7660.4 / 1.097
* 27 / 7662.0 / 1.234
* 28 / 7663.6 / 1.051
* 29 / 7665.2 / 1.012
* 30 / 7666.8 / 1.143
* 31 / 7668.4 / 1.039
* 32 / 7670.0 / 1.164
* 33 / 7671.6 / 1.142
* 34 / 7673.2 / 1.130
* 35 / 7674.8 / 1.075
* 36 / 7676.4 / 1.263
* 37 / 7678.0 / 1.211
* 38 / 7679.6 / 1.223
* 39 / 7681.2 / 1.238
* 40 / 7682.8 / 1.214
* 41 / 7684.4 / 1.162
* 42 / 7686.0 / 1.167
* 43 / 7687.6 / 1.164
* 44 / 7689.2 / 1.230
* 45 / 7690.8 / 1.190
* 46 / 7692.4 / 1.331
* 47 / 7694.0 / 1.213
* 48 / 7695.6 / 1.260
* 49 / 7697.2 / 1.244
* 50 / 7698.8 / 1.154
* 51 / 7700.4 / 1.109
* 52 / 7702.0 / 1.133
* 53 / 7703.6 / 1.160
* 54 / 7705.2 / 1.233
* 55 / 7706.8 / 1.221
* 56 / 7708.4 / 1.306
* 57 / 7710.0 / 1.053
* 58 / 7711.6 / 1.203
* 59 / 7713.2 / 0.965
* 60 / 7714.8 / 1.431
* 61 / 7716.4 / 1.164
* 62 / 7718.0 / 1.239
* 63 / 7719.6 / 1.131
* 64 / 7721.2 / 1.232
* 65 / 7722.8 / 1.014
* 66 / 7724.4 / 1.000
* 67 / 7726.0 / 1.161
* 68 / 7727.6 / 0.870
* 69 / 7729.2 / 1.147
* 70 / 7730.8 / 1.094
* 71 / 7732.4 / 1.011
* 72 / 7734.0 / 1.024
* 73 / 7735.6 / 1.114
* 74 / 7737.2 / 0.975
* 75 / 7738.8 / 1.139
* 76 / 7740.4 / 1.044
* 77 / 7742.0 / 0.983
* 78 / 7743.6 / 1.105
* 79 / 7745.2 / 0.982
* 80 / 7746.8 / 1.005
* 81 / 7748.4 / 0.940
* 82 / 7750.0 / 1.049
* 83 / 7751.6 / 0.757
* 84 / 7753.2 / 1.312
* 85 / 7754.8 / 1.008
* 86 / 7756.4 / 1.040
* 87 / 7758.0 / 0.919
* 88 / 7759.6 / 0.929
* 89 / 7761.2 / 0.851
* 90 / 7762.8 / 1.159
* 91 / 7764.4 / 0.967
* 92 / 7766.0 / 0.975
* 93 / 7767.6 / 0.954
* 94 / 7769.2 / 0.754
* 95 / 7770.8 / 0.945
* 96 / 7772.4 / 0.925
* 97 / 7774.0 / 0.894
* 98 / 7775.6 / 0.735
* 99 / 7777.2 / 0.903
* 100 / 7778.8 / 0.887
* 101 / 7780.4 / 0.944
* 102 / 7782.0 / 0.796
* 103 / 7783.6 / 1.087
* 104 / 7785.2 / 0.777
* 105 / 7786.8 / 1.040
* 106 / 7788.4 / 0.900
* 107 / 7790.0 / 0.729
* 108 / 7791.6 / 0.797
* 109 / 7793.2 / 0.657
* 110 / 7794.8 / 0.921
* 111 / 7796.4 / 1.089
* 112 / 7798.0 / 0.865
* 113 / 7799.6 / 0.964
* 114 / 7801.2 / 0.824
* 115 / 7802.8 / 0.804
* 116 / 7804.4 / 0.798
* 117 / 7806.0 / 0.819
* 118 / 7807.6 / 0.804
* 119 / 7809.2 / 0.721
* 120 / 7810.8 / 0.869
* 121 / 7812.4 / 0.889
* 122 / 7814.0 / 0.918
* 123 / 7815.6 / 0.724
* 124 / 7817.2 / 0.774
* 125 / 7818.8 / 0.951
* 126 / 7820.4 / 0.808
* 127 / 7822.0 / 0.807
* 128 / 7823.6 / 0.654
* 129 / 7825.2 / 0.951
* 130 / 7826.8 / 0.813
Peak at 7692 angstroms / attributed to C III]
